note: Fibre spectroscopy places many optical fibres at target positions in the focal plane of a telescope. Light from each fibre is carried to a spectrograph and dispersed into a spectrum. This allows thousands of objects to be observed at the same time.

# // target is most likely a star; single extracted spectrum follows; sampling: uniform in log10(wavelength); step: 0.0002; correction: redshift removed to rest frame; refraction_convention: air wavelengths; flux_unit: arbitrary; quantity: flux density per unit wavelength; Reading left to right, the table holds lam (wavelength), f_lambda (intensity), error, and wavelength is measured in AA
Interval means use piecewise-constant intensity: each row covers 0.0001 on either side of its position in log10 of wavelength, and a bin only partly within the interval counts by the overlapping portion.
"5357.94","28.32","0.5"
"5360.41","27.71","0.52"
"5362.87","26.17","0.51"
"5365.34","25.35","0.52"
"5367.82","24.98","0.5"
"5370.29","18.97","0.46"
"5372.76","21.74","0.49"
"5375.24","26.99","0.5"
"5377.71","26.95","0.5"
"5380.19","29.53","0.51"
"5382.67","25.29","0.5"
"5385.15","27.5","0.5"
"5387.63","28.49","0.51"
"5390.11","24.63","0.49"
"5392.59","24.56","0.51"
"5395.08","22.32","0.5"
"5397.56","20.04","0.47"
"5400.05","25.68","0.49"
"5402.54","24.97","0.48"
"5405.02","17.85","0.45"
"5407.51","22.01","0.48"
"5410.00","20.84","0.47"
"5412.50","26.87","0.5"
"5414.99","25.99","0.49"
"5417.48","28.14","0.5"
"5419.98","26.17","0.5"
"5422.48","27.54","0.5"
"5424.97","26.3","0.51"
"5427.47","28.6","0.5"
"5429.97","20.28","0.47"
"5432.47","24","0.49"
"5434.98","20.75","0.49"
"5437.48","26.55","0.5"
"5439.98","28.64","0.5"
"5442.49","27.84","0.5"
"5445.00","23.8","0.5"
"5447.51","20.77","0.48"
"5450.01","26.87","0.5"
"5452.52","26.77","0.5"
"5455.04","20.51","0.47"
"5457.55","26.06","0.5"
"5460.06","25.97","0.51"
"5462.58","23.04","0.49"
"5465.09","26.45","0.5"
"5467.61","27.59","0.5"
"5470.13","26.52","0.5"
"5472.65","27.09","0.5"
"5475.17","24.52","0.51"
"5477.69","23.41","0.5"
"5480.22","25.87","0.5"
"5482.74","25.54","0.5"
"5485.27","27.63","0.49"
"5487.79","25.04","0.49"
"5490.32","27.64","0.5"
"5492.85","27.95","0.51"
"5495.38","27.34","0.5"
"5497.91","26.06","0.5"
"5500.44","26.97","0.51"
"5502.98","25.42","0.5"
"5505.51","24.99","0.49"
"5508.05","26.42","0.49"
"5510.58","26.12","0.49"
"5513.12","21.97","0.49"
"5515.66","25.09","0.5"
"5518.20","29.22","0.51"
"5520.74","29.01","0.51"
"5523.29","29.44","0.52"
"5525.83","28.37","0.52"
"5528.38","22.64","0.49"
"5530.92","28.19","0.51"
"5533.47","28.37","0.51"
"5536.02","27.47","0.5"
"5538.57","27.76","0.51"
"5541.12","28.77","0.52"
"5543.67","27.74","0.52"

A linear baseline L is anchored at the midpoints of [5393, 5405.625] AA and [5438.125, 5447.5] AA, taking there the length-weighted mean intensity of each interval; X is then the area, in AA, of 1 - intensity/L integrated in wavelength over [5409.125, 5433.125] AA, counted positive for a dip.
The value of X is -1.33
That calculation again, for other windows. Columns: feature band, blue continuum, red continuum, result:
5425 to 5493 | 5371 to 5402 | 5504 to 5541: 1.8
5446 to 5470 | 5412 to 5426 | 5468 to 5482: 0.9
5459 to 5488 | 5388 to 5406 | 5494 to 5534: -0.4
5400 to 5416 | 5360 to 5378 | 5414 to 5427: 1.9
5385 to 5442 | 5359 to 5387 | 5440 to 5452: 1.7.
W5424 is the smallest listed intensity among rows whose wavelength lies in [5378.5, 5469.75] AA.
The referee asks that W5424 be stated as 17.85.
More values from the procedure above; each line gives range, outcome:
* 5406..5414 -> 20.84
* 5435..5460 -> 20.51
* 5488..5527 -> 21.97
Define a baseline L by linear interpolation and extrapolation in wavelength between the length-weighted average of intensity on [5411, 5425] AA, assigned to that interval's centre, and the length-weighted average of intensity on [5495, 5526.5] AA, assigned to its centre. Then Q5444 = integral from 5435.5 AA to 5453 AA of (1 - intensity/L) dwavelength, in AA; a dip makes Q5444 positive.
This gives 0.7 AA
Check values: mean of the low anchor 26.8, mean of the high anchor 26.6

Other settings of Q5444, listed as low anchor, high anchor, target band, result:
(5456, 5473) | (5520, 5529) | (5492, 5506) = 0.2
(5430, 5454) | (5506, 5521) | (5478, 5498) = -0.7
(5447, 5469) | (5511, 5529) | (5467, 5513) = -0.4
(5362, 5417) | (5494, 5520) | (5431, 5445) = -0.1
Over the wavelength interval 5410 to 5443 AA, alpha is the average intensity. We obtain 25.7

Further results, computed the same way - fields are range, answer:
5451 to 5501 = 25.9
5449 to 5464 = 24.9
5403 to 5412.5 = 21.5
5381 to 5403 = 24.9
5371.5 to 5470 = 25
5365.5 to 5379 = 24.1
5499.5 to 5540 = 26.7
